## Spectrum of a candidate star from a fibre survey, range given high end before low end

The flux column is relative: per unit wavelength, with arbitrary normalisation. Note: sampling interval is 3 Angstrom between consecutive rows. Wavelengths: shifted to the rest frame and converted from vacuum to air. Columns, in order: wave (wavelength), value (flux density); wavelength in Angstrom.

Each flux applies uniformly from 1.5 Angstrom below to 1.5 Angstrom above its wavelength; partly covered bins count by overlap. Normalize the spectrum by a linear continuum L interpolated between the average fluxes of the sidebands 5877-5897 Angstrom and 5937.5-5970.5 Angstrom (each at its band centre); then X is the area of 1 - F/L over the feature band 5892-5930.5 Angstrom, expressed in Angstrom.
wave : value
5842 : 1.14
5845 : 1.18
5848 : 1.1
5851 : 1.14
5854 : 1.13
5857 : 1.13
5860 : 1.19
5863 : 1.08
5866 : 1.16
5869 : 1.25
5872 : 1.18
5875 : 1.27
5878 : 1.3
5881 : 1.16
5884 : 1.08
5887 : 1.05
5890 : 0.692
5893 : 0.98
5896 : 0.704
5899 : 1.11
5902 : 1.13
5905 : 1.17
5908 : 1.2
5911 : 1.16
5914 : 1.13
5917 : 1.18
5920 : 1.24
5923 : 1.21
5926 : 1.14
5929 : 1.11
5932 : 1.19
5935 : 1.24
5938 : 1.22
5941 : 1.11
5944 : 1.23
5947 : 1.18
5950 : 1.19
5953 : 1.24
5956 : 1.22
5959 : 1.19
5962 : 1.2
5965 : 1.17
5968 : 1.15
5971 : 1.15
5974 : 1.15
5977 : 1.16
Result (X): -1.7 Angstrom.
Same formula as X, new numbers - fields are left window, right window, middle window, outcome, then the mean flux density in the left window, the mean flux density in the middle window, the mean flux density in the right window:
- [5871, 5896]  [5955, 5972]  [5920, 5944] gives -1.01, 1.06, 1.18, 1.18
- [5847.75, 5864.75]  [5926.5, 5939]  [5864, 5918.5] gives 2.34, 1.13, 1.11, 1.18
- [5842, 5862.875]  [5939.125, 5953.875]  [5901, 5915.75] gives 0.12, 1.14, 1.16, 1.19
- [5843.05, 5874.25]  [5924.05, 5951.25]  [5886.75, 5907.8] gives 3.28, 1.16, 0.986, 1.18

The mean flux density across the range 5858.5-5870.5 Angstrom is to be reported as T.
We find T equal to 1.17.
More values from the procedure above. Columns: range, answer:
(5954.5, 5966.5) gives 1.2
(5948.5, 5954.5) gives 1.21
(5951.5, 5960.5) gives 1.22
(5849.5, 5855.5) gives 1.14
